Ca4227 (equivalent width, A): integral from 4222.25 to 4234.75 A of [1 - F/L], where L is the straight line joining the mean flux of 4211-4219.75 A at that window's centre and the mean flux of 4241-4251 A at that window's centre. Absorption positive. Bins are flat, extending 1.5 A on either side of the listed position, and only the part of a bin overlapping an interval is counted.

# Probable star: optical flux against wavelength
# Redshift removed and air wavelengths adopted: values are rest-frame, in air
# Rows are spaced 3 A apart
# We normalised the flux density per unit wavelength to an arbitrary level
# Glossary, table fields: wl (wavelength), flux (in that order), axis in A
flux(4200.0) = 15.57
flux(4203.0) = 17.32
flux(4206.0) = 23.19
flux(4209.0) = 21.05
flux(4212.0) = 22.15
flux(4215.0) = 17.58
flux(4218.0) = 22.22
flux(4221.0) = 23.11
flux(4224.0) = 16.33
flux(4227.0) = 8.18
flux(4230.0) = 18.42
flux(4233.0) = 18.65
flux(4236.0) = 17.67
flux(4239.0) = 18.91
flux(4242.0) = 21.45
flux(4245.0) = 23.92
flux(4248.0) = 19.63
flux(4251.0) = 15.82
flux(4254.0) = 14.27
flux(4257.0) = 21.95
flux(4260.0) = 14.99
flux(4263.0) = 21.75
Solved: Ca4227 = 3.1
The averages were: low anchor 20.6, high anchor 20.8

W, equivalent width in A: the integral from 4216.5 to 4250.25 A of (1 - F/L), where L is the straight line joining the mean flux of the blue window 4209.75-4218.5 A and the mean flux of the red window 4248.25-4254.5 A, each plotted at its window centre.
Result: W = -1.46 A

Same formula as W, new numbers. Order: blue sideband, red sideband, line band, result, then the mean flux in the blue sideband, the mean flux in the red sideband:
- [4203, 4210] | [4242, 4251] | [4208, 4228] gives 2.1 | 21.2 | 20.7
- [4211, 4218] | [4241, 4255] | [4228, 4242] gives 0.8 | 20.2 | 19.1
